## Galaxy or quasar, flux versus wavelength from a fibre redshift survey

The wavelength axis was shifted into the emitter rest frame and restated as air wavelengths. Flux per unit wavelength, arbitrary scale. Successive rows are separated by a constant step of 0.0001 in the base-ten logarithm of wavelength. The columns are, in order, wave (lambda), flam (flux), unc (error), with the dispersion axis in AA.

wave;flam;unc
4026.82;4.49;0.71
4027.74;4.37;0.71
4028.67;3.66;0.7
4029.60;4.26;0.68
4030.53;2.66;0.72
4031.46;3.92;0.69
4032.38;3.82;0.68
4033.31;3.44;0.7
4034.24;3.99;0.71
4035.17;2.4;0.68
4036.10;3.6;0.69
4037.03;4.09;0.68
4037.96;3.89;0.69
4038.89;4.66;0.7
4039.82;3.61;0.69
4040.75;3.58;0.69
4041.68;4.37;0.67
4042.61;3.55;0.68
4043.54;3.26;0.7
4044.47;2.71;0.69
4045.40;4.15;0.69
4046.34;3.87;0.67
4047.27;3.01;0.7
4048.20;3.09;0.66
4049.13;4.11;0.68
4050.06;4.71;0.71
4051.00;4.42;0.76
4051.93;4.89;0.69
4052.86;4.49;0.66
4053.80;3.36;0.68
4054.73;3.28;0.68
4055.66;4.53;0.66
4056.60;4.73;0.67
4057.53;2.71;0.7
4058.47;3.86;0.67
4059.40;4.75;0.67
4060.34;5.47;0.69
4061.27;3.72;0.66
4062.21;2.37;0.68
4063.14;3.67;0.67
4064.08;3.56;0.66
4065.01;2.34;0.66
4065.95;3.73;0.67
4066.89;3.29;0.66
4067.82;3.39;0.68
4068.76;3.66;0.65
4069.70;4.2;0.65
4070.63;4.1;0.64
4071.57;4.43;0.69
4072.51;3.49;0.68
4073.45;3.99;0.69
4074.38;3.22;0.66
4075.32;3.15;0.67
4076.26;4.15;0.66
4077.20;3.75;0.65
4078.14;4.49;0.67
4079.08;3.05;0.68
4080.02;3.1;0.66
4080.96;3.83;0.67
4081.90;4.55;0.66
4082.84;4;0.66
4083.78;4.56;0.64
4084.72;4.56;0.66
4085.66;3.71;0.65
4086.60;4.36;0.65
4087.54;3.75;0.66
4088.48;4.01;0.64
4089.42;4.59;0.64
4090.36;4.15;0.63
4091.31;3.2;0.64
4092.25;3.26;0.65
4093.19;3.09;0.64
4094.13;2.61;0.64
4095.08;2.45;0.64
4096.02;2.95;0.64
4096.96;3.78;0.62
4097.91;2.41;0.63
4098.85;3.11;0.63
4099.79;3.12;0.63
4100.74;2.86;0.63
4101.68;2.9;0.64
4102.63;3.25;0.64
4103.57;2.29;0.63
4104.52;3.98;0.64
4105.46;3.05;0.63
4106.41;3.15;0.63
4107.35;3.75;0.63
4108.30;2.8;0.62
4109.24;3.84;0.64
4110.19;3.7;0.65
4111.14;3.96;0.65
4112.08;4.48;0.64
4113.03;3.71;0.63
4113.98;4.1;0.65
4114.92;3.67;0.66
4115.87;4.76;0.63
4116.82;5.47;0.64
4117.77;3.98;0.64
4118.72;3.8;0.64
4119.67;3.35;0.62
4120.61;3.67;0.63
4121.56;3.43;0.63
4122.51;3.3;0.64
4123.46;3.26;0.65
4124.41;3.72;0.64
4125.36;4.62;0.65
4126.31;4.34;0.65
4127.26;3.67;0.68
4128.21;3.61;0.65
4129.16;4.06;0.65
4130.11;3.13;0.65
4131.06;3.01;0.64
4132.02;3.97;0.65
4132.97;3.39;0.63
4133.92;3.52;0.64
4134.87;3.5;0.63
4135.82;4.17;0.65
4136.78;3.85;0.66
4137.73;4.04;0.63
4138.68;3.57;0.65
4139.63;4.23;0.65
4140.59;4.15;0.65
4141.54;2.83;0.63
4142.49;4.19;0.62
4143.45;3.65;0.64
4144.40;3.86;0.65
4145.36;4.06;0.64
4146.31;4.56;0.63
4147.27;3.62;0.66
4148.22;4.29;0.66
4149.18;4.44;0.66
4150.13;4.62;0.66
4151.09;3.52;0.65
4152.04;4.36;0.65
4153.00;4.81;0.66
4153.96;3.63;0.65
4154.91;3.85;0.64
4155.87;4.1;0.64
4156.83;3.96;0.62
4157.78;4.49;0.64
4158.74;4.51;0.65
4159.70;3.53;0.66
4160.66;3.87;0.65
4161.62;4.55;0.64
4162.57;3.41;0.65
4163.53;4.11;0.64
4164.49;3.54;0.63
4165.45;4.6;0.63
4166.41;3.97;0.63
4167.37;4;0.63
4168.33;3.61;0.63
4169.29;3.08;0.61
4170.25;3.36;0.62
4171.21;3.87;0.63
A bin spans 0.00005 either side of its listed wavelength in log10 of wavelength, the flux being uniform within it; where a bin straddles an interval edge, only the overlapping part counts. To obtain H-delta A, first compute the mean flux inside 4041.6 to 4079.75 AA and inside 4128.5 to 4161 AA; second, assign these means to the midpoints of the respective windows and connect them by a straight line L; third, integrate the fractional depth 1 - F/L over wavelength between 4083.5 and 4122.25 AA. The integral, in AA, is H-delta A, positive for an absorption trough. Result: 2.54 AA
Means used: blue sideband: 3.77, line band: 3.59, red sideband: 3.92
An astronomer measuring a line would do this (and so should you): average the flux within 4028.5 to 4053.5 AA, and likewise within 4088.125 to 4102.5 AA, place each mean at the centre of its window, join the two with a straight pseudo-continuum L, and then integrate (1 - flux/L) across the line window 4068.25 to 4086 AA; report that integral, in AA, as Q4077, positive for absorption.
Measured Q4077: -2.5 AA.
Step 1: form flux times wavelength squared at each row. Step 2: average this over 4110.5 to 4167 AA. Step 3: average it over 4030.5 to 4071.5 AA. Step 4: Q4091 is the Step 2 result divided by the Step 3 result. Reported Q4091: 1.1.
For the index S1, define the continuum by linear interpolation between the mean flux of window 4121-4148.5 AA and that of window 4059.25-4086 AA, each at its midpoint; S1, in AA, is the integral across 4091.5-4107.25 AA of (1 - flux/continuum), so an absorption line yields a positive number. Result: 3.1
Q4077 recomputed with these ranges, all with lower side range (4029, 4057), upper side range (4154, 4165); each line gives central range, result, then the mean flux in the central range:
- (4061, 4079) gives 1.2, 3.6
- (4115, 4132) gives 0.4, 3.83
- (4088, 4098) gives 1.4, 3.35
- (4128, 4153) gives 0.5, 3.87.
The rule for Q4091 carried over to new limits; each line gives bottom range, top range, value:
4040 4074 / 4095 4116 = 0.91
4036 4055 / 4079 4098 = 0.97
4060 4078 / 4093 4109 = 0.84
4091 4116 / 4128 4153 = 1.19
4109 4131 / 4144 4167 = 1.07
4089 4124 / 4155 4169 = 1.18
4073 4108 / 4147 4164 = 1.20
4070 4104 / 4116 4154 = 1.12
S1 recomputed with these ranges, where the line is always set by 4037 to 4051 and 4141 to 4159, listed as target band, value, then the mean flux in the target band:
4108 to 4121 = 0.02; 3.97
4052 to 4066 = 0.08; 3.8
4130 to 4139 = 0.87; 3.63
